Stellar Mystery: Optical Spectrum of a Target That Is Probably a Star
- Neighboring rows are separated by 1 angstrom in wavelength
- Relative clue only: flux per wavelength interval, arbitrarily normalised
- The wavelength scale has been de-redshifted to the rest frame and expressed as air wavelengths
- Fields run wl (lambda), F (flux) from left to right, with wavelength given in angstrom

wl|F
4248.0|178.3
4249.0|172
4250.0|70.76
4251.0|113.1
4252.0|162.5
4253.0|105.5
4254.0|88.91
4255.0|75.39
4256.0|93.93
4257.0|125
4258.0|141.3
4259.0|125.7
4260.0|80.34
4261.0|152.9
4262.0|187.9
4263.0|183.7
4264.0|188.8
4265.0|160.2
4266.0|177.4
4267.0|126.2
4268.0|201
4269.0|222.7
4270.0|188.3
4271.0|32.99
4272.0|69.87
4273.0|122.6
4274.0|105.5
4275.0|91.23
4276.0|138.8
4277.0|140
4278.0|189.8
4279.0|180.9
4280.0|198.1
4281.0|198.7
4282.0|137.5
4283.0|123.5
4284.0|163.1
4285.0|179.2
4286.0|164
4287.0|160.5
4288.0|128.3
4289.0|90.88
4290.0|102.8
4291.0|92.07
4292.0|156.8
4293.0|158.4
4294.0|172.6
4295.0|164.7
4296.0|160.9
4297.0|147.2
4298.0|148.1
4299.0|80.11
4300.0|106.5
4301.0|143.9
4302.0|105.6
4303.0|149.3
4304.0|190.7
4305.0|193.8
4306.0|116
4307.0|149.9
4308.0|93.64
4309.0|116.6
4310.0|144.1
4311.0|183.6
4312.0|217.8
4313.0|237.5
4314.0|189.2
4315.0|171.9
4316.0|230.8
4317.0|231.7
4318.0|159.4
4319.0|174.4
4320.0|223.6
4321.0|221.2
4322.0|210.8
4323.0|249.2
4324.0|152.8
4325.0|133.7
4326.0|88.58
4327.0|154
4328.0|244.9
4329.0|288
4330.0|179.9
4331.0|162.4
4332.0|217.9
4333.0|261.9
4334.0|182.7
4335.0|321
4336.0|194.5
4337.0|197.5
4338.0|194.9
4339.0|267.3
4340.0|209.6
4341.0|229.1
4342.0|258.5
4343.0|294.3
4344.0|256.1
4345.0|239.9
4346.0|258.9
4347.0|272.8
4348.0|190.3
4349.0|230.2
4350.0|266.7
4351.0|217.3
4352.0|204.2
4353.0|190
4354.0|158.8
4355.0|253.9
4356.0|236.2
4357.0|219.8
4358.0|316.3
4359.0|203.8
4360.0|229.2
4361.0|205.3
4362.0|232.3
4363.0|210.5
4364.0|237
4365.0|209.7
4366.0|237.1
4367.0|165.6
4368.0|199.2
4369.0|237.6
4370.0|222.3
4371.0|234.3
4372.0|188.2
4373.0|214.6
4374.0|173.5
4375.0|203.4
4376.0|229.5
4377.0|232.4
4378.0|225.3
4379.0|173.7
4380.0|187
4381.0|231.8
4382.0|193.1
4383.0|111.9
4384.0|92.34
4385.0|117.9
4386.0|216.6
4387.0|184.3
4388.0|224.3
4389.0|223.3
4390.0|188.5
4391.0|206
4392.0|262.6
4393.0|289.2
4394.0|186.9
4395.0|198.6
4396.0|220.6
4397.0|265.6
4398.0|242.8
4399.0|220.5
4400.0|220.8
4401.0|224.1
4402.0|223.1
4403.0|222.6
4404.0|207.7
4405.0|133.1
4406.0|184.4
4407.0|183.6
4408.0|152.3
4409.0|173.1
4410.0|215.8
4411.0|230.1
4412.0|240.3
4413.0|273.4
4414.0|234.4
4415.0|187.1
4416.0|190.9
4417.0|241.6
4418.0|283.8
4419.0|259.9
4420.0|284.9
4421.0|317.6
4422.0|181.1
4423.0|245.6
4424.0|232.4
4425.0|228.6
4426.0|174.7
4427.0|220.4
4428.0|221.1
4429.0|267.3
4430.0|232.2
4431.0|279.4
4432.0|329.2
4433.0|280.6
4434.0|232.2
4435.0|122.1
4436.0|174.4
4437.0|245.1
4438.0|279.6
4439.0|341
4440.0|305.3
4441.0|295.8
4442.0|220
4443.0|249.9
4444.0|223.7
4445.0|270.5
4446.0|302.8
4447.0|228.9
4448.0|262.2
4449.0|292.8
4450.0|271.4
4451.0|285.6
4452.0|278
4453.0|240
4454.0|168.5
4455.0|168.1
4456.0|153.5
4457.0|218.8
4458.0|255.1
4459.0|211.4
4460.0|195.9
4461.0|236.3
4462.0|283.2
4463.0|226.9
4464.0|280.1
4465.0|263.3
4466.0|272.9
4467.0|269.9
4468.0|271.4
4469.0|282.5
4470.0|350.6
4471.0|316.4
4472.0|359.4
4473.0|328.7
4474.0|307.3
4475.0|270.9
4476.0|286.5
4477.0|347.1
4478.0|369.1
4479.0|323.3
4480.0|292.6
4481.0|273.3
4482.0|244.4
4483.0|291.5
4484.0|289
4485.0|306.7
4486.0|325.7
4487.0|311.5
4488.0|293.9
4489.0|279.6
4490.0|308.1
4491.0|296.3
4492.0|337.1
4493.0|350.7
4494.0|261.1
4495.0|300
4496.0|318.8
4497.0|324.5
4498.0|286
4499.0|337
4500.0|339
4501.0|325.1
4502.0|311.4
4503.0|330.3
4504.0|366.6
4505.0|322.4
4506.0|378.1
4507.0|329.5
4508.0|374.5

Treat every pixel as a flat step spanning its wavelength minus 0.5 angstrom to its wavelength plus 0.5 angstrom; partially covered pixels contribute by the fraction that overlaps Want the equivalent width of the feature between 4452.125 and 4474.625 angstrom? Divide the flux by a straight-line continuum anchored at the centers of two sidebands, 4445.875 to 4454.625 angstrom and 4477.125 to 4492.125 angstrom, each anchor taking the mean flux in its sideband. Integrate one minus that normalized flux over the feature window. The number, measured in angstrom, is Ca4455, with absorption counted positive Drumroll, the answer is 1.4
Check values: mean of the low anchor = 256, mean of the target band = 258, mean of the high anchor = 303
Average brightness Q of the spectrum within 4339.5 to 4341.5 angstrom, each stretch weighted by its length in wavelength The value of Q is 219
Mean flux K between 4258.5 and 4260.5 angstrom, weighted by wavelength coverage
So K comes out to 103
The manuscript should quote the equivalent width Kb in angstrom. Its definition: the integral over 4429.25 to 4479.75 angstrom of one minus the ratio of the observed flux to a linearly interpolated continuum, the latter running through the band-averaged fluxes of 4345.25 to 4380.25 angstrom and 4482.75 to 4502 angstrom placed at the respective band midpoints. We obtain 3.3 angstrom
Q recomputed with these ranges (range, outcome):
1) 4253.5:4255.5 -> 82.2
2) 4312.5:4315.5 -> 200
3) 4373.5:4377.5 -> 210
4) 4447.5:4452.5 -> 278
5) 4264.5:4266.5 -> 169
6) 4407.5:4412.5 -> 202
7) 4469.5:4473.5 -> 339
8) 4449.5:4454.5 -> 249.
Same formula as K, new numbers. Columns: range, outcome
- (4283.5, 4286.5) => 169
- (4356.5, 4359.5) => 247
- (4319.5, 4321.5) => 222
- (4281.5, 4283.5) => 130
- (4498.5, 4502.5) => 328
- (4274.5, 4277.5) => 123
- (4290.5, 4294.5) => 145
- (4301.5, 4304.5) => 149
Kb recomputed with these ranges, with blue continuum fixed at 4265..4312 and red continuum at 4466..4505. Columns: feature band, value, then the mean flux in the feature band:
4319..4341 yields -3.4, 207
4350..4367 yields -1.6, 222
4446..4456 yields 1.4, 242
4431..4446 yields 0.7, 257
